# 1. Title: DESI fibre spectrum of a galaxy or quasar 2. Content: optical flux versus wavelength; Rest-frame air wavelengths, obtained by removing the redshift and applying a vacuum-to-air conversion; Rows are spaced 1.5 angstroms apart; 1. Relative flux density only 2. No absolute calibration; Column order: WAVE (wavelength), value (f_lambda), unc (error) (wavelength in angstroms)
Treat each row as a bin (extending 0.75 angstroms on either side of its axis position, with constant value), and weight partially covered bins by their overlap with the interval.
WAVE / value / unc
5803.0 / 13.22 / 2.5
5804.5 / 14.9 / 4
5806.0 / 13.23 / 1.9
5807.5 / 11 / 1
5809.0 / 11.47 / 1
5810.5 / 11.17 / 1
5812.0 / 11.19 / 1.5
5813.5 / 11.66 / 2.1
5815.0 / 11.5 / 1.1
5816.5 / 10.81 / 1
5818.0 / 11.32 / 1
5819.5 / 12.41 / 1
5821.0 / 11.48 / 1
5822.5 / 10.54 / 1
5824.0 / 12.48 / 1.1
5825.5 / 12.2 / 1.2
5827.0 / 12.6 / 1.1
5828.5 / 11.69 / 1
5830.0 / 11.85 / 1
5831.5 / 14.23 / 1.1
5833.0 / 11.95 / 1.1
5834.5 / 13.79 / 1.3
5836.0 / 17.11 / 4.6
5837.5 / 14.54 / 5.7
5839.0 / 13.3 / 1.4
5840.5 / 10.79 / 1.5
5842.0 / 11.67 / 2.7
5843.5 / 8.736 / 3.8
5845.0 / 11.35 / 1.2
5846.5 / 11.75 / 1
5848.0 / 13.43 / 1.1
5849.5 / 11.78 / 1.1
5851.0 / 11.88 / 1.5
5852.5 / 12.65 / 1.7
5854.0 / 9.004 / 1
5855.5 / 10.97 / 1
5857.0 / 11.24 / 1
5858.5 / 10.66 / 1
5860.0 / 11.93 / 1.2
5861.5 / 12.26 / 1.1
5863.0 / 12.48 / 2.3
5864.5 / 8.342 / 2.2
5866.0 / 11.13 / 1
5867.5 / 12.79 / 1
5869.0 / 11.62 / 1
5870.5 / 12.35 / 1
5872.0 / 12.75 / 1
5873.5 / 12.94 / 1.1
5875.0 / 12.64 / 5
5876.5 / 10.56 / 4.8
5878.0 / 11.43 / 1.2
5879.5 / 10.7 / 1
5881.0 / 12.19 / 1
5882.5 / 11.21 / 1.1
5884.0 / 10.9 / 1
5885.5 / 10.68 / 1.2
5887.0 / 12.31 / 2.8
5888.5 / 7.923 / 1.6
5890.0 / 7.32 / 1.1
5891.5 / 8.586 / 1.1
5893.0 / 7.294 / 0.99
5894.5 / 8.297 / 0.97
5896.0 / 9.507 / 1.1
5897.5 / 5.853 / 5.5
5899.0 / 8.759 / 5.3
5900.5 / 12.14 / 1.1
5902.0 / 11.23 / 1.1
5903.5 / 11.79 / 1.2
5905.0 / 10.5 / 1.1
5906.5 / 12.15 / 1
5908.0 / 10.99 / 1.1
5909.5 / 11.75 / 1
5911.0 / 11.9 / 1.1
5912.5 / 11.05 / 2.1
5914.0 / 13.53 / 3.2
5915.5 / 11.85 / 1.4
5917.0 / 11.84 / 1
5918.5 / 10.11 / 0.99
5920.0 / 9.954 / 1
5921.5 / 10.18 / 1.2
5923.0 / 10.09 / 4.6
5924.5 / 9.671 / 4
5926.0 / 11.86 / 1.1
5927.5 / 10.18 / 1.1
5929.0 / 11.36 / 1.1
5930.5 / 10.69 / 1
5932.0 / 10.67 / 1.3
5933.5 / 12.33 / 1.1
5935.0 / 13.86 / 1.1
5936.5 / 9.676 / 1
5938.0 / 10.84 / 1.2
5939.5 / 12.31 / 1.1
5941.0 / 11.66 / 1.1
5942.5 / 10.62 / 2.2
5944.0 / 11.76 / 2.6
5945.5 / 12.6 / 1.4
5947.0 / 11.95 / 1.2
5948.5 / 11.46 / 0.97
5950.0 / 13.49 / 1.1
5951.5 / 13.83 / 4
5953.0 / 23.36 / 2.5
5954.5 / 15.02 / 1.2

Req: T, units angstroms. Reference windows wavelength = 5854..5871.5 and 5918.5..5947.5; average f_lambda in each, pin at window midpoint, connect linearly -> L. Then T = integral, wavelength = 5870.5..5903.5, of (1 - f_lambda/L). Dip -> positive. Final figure 2.77 angstroms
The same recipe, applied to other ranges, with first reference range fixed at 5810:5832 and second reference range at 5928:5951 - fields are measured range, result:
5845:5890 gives 1.4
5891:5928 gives 4.0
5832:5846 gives -1.0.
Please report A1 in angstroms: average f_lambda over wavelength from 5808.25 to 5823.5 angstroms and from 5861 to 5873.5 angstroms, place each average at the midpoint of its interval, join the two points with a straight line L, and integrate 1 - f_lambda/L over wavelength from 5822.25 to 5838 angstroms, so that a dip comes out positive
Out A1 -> -2.1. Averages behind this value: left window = 11.4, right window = 11.8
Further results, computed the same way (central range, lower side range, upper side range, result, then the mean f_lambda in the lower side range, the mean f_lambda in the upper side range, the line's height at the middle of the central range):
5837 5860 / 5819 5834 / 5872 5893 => 0.0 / 12.2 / 10.7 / 11.6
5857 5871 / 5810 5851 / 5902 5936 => 0.4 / 12.1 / 11.3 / 11.8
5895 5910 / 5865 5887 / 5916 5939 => 1.2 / 11.7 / 10.9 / 11.3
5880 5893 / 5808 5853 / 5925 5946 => 1.9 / 12.1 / 11.4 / 11.7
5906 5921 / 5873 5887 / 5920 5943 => -0.4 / 11.5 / 11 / 11.2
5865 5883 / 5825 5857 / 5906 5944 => 0.0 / 12.2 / 11.2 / 11.8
